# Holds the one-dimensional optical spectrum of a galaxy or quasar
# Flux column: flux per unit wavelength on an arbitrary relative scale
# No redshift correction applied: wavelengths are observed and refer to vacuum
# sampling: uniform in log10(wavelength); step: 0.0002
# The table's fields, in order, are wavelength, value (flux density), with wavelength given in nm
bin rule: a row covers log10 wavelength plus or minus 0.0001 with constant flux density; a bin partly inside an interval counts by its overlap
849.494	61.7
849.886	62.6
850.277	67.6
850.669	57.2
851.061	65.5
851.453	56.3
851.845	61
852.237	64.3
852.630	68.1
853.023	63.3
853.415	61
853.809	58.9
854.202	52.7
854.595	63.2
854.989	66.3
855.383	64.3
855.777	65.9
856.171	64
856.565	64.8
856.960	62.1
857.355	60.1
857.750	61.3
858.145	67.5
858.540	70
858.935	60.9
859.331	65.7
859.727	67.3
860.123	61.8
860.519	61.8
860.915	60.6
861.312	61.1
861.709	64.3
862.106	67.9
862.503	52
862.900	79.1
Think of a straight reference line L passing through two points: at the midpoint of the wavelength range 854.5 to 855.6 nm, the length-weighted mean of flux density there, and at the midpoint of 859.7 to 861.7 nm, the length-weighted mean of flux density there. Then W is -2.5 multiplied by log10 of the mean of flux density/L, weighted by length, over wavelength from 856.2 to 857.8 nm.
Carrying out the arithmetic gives 0.03 mag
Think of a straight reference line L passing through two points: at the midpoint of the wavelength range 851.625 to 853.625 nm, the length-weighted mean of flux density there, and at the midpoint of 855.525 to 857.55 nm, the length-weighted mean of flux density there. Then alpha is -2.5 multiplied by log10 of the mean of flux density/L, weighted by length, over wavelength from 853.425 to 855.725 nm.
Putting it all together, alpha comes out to 0.04 mag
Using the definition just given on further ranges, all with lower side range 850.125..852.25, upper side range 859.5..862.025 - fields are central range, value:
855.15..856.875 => -0.04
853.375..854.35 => 0.09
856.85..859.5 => -0.02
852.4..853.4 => -0.05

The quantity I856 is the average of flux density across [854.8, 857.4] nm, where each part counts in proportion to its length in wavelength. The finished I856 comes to 64.1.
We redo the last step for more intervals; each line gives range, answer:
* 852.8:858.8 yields 63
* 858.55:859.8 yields 65.2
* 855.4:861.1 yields 63.9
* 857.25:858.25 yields 62.8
